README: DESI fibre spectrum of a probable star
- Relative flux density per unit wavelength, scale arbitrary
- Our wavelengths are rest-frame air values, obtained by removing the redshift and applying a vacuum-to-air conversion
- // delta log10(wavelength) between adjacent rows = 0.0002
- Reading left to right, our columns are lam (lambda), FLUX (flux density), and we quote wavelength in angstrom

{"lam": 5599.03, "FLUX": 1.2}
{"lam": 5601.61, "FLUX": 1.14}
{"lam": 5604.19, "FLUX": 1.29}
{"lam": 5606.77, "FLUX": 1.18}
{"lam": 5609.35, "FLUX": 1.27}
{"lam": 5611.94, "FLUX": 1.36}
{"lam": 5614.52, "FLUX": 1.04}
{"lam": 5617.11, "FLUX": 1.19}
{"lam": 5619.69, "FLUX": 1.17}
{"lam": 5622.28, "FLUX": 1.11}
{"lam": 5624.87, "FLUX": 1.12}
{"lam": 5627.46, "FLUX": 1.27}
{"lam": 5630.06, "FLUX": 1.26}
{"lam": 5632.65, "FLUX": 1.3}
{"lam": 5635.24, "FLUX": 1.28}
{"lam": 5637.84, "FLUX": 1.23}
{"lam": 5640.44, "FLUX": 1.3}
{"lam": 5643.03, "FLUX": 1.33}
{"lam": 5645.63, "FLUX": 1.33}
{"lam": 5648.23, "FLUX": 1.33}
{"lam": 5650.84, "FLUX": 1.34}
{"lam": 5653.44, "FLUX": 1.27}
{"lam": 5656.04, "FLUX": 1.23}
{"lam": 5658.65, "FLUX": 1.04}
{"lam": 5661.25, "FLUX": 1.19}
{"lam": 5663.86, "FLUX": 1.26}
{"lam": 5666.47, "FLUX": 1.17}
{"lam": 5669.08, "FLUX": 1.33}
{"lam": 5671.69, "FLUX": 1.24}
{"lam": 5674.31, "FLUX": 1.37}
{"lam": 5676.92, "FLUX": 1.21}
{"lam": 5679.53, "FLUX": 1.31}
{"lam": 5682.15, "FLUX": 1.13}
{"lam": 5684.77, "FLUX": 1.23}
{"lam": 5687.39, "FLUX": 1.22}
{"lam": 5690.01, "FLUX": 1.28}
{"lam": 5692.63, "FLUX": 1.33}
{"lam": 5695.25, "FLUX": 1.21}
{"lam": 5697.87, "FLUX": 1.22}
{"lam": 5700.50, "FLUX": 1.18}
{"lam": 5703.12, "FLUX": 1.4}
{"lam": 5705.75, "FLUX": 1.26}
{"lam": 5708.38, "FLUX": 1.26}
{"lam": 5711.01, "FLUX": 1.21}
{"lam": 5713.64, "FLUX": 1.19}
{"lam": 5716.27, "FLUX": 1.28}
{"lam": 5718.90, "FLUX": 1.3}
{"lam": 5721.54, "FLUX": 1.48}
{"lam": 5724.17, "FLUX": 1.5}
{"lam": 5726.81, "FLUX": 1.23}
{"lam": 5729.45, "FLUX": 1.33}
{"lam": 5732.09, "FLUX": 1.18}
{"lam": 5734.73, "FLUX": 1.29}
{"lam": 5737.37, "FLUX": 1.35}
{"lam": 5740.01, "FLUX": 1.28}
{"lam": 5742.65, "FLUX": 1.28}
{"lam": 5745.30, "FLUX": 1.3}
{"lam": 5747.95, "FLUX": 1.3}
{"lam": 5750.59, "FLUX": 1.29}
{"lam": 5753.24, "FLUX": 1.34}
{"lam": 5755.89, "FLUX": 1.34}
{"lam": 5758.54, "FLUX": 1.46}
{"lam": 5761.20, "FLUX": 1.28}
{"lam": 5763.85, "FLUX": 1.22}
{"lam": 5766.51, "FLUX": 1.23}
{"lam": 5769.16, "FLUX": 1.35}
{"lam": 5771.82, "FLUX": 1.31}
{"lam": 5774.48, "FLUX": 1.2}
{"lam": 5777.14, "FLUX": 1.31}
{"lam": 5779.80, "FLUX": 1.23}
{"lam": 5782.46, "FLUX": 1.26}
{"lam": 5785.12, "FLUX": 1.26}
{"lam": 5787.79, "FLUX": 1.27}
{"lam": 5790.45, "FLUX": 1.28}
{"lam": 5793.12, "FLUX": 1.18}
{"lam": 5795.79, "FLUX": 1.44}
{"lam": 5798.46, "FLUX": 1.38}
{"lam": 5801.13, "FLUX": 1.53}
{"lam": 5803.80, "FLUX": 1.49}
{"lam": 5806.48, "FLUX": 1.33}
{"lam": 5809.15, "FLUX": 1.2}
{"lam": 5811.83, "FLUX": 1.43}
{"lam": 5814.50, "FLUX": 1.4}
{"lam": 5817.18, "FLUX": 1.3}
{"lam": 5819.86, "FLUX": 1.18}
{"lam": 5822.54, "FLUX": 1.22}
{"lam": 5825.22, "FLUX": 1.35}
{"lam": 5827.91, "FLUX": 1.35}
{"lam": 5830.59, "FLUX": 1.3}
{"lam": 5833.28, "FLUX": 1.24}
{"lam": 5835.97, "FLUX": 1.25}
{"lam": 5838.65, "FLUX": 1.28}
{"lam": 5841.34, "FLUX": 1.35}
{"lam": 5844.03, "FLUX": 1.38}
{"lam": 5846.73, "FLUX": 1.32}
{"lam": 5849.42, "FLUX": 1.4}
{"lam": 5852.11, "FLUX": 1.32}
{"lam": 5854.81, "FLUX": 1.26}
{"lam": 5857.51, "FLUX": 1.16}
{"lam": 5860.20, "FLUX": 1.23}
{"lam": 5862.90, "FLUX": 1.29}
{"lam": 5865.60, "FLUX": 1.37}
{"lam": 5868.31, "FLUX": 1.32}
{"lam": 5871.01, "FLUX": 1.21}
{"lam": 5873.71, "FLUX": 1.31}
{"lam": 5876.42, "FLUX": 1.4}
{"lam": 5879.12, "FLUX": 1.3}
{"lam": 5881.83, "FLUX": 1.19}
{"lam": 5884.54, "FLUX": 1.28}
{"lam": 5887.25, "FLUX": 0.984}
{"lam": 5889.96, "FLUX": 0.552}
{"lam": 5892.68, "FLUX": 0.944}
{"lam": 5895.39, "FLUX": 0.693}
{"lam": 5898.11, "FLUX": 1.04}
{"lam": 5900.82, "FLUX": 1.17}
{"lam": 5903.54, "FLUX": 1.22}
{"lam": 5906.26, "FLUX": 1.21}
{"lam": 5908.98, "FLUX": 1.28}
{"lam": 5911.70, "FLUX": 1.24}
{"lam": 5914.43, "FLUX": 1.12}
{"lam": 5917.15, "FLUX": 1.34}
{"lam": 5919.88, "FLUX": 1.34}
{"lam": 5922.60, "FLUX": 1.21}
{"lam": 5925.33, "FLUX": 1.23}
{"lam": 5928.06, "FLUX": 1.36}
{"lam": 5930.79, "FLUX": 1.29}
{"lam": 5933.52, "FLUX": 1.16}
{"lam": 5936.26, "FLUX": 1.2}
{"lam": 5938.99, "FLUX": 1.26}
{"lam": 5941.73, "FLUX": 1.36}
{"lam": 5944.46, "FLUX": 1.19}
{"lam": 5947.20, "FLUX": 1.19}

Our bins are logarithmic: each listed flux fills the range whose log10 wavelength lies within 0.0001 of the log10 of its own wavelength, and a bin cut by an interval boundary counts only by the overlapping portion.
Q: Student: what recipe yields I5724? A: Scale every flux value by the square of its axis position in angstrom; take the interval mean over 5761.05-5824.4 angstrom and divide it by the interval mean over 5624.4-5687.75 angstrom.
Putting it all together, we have 1.09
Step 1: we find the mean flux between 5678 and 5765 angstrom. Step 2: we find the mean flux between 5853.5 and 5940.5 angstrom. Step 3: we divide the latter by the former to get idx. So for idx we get 0.93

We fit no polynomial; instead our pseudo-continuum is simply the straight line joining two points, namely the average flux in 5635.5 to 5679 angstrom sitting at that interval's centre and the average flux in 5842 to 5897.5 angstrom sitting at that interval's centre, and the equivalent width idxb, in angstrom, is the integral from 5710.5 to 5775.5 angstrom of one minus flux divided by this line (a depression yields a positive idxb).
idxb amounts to -3.6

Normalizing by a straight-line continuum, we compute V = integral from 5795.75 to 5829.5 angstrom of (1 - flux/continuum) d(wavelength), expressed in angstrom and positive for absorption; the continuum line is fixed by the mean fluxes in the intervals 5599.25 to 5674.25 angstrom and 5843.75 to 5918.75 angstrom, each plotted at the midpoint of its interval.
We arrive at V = -4.01 angstrom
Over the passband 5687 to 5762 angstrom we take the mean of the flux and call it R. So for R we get 1.3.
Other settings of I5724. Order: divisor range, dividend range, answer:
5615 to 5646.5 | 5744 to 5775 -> 1.10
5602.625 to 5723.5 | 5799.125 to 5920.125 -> 1.06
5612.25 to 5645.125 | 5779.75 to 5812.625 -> 1.15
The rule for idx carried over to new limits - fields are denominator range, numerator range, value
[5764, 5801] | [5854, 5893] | 0.92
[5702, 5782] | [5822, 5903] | 0.94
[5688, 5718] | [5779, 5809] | 1.06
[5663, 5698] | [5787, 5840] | 1.06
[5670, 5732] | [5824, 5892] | 0.98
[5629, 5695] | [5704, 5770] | 1.03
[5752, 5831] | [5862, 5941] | 0.91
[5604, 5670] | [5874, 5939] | 0.94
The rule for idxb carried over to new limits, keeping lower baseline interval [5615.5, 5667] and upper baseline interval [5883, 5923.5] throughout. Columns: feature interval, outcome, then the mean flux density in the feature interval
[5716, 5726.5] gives -1.66 angstrom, 1.39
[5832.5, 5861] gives -3.94 angstrom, 1.29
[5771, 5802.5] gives -3.79 angstrom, 1.3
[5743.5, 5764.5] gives -2.45 angstrom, 1.32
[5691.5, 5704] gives -0.56 angstrom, 1.26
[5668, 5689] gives -0.63 angstrom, 1.25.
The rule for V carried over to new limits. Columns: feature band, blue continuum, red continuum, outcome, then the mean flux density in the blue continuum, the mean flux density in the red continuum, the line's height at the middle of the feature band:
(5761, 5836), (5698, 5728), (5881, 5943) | -4.0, 1.3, 1.16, 1.24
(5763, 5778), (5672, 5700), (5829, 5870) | 0.0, 1.25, 1.3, 1.27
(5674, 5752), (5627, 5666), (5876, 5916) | -3.8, 1.26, 1.1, 1.22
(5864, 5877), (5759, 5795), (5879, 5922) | -1.9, 1.27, 1.12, 1.15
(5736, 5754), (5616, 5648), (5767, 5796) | -0.5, 1.24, 1.27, 1.27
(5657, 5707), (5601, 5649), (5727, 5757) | 1.0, 1.24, 1.3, 1.27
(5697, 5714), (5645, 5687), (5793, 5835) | 0.3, 1.25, 1.34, 1.27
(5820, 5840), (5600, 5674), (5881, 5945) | -1.6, 1.24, 1.16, 1.18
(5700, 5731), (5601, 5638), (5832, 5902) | -2.4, 1.21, 1.2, 1.21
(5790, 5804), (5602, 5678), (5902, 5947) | -1.5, 1.24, 1.25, 1.25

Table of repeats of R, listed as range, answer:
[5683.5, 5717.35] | 1.25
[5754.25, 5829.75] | 1.31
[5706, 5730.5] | 1.31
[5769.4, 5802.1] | 1.3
